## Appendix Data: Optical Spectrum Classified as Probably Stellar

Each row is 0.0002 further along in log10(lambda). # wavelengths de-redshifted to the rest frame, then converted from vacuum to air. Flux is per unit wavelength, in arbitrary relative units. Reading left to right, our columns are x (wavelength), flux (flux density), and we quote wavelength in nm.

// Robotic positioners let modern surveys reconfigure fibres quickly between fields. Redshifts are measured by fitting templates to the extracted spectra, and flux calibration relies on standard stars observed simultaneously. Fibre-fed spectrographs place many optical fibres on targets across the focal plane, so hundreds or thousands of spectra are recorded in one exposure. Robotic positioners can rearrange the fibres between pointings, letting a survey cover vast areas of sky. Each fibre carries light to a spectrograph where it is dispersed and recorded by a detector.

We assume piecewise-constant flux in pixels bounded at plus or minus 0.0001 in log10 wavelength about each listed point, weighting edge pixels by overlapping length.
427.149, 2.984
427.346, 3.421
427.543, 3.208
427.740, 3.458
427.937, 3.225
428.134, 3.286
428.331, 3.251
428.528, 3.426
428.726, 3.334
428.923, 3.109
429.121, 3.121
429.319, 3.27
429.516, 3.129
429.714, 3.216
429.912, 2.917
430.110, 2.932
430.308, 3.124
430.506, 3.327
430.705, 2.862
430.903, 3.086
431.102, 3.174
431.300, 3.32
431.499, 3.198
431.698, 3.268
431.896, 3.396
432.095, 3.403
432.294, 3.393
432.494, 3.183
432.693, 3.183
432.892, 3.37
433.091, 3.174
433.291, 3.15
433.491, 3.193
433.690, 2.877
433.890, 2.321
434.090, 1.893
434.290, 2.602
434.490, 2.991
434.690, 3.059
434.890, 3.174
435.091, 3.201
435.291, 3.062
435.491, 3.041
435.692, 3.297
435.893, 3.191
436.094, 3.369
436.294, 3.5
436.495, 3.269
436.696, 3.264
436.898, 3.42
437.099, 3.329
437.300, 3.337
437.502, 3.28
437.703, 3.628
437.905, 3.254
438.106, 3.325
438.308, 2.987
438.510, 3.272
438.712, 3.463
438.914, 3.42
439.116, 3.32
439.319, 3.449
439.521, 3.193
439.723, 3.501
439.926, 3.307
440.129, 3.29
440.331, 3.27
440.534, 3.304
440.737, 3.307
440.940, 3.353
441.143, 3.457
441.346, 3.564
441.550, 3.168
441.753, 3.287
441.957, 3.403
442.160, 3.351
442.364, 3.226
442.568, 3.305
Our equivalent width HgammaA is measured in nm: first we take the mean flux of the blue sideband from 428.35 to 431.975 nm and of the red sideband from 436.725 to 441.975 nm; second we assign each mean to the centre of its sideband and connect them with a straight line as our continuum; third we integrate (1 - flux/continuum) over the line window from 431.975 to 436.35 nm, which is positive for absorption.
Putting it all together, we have 0.24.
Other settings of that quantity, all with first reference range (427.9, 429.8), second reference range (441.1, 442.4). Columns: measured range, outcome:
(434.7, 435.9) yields 0.05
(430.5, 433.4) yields 0.03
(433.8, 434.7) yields 0.21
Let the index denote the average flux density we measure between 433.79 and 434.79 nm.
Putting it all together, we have 2.57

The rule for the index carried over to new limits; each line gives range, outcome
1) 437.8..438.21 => 3.29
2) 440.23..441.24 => 3.34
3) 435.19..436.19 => 3.19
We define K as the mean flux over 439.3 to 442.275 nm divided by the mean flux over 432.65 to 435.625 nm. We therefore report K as 1.13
